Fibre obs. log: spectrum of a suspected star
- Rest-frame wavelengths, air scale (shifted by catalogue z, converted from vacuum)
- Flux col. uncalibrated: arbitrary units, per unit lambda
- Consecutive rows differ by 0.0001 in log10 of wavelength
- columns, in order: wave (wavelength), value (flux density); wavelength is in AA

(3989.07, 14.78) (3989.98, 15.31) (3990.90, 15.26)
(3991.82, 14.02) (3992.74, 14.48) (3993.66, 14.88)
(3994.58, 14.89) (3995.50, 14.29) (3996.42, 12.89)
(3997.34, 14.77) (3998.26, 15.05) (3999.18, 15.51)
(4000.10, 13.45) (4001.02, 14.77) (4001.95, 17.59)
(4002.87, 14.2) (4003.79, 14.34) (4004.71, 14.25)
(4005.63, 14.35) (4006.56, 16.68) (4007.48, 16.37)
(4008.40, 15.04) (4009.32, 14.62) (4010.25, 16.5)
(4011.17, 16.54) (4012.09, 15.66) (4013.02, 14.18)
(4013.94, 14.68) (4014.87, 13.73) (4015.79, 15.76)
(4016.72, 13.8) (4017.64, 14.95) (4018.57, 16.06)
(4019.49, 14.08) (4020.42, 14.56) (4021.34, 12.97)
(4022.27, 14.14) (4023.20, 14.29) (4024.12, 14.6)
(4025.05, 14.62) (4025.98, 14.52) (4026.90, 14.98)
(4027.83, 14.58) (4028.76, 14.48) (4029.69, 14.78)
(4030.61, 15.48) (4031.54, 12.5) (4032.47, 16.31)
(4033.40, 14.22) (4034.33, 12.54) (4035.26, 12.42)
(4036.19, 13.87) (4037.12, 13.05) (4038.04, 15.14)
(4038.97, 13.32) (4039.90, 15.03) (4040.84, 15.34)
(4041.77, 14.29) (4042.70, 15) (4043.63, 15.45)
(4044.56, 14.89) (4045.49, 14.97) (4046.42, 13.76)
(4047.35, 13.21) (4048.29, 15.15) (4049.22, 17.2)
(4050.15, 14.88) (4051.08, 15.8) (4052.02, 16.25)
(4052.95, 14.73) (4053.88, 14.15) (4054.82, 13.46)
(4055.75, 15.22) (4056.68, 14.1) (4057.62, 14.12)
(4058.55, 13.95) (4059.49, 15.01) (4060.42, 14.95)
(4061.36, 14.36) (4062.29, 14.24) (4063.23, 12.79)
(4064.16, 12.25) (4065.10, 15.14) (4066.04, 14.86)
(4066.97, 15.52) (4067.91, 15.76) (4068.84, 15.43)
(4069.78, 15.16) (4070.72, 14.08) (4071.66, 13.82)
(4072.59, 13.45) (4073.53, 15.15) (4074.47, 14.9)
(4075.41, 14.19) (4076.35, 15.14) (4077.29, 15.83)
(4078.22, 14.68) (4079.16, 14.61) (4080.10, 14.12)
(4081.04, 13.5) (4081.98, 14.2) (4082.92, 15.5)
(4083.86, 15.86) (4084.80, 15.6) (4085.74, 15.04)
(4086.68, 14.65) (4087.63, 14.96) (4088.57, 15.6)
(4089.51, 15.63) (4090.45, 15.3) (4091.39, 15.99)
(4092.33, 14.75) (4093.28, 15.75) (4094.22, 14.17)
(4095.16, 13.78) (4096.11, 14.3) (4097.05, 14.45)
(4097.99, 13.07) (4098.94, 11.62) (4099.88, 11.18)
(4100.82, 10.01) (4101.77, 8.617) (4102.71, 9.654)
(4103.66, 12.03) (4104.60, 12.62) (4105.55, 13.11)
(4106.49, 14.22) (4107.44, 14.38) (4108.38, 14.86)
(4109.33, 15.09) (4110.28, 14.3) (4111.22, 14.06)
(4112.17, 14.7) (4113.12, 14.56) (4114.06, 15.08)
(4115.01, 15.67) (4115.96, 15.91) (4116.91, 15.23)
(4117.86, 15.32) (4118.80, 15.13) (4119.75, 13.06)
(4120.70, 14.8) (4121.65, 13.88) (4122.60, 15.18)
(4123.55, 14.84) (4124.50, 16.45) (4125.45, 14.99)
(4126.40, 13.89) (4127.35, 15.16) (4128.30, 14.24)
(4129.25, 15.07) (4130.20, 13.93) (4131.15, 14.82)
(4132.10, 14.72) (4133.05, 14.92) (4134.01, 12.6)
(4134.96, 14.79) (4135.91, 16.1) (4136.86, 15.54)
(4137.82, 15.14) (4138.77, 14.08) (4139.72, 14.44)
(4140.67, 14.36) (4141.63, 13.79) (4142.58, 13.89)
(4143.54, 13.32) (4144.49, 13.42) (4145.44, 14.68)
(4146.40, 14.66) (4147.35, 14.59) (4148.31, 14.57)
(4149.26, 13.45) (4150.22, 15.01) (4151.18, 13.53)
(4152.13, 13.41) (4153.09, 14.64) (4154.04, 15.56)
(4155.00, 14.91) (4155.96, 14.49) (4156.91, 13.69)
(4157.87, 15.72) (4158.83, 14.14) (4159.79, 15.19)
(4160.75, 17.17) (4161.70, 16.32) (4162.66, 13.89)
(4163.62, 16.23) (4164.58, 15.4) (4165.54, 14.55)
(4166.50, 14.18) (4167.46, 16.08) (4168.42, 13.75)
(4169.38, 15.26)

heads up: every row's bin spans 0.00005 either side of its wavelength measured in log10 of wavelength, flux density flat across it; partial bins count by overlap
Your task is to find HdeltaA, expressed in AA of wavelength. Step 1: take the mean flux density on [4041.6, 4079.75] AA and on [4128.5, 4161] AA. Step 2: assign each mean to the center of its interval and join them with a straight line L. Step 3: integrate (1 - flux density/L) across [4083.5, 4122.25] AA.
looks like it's 1.3 AA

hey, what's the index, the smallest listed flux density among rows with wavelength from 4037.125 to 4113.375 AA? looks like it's 8.617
